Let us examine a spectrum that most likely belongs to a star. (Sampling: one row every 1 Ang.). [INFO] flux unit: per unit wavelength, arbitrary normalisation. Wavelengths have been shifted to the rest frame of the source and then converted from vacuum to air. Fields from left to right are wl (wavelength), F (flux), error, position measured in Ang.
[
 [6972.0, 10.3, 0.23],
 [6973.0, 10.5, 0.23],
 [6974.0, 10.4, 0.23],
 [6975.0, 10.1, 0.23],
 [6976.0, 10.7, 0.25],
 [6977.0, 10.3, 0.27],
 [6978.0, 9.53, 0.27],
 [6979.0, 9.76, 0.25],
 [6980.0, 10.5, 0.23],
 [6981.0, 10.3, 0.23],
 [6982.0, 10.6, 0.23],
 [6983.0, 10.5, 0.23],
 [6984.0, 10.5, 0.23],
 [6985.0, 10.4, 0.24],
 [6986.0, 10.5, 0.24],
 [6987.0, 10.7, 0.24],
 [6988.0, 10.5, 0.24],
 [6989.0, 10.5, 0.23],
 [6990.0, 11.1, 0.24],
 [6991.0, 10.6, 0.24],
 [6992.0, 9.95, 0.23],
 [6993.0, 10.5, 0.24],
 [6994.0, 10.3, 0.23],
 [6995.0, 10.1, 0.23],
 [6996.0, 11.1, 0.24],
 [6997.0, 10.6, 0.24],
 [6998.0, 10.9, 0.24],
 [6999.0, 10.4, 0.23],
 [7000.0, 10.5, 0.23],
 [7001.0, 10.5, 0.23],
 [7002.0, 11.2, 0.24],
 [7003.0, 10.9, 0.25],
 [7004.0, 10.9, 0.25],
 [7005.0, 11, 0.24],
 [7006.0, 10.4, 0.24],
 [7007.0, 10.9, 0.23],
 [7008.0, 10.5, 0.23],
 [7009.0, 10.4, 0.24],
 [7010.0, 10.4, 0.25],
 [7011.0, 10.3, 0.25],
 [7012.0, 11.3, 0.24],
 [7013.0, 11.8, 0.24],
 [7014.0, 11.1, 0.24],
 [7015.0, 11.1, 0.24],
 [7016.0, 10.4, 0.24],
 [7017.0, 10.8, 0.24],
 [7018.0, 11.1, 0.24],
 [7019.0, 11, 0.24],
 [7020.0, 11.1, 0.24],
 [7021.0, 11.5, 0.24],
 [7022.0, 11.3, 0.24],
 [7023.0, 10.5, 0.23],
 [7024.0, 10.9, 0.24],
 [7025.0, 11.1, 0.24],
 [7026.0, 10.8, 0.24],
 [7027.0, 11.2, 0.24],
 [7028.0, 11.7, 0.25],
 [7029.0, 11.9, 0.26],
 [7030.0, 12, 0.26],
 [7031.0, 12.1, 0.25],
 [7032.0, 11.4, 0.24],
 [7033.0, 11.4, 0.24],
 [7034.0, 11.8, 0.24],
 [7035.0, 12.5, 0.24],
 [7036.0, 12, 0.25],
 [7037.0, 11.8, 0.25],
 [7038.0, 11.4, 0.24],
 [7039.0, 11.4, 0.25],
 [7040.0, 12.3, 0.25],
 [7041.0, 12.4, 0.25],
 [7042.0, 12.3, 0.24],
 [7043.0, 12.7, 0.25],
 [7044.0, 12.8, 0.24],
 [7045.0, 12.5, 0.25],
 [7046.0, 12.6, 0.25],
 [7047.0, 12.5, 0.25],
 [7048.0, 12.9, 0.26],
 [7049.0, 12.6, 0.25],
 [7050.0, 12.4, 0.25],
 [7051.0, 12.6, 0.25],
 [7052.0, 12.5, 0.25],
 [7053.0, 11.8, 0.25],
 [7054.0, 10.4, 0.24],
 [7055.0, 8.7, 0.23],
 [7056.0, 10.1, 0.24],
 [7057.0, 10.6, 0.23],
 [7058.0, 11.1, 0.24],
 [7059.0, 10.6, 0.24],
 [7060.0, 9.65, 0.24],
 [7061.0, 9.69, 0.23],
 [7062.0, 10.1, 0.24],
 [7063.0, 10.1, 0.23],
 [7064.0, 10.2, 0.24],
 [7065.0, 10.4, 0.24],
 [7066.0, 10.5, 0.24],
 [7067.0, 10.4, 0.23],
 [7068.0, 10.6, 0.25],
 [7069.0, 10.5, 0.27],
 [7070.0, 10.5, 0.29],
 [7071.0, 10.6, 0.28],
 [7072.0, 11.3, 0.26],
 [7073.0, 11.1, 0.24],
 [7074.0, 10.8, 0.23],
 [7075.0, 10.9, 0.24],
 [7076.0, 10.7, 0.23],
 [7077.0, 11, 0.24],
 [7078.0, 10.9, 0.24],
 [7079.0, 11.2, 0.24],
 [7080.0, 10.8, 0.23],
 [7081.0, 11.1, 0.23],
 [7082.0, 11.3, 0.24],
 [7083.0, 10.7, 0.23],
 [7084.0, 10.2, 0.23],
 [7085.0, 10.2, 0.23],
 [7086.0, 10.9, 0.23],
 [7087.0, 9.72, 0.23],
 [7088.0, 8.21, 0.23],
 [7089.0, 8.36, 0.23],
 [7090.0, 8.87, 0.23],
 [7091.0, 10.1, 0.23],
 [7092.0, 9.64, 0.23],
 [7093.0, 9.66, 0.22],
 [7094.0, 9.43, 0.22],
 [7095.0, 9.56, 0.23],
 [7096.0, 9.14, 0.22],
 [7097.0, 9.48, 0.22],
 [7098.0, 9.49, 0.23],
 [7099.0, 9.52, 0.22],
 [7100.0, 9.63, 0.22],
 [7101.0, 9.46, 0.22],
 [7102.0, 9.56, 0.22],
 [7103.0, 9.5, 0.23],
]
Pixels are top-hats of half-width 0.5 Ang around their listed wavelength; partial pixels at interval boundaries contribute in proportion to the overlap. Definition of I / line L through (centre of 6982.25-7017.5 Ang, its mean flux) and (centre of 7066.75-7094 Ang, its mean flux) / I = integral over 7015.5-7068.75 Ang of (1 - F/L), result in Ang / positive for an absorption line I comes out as -4.2 Ang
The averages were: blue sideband 10.7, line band 11.3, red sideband 10.4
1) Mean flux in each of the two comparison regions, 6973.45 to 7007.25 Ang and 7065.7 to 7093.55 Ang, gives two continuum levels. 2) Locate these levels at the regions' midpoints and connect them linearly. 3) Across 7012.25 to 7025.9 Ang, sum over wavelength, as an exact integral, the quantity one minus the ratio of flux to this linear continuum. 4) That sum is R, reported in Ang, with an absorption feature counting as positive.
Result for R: -0.8 Ang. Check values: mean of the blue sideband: 10.5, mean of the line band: 11.1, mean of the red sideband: 10.4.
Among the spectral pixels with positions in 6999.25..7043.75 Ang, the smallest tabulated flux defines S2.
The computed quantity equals 10.3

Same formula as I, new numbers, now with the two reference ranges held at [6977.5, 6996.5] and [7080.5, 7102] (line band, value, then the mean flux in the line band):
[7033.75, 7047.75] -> -3.0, 12.2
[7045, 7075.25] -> -3.2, 11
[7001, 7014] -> -0.7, 10.8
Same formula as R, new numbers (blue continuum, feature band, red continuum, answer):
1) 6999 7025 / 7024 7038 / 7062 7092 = -1.2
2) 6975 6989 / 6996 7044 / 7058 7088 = -3.7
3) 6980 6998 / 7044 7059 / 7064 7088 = -1.5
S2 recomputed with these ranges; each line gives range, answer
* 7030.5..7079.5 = 8.7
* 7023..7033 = 10.5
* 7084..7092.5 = 8.21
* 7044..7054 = 10.4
